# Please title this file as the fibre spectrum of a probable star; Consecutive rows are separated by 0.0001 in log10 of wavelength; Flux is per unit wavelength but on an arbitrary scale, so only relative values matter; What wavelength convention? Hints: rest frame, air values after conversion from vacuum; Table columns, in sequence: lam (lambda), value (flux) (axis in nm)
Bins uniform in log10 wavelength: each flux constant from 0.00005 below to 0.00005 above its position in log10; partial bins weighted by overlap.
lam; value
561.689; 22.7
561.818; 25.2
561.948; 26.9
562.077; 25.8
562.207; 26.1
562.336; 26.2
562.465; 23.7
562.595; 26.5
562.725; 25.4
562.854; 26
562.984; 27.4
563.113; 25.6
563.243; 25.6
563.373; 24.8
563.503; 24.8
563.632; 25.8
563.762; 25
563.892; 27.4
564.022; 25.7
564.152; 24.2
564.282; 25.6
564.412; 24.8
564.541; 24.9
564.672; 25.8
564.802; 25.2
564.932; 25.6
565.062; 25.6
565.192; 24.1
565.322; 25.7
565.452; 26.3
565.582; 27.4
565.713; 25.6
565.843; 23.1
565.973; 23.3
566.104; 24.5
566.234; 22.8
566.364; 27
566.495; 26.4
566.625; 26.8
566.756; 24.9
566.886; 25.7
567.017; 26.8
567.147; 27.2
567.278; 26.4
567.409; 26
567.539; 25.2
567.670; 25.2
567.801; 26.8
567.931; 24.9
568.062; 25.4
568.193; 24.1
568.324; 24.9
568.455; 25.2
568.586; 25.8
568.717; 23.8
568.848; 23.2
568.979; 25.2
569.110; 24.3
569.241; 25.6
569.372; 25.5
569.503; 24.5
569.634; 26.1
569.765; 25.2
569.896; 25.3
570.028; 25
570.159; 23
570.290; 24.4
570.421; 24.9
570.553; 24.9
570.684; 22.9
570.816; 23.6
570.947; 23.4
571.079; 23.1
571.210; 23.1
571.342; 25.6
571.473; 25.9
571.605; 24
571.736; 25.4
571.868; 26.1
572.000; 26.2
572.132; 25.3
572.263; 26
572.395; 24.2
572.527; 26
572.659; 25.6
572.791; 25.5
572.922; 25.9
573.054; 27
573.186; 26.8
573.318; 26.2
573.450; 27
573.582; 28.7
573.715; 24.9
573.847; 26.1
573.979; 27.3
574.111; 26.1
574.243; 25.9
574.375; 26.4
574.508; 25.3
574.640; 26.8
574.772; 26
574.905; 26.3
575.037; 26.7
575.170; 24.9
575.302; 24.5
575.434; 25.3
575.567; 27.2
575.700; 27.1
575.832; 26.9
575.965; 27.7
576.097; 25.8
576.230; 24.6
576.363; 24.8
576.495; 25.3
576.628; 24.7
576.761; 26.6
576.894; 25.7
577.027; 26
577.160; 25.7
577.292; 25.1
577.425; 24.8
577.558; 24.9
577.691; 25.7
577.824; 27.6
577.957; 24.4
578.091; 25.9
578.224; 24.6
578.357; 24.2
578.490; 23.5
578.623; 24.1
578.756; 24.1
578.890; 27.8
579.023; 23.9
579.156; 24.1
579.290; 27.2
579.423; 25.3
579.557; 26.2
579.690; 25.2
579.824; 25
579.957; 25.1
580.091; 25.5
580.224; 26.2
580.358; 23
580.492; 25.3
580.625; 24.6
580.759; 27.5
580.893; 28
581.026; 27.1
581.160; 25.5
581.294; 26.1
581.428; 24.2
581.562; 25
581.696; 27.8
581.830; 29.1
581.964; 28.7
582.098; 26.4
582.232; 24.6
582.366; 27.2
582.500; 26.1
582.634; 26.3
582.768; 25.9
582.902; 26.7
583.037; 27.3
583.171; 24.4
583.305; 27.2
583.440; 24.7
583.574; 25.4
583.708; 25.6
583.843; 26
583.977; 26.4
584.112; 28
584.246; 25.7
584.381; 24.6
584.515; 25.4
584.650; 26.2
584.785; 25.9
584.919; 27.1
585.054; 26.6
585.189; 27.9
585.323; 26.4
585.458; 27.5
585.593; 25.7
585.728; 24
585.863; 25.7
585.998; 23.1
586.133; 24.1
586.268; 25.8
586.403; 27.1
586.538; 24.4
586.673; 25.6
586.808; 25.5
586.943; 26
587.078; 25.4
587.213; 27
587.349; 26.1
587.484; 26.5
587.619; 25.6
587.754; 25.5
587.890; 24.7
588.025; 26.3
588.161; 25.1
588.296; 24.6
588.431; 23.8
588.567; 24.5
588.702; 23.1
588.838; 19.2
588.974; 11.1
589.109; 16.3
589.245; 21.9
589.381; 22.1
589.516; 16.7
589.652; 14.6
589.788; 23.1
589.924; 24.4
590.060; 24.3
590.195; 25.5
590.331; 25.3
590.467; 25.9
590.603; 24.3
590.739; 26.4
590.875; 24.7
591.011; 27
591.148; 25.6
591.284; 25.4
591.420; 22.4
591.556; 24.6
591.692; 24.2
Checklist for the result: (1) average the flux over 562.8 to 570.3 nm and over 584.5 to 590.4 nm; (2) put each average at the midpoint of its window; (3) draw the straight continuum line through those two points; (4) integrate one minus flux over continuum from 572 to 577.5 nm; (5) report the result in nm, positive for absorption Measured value -0.25 nm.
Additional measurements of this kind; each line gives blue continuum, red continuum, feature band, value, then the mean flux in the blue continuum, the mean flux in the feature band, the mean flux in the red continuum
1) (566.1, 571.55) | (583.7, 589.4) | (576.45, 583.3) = -0.237 nm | 25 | 25.7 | 24.8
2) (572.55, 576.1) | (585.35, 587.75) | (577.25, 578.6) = 0.055 nm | 26.3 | 25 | 25.6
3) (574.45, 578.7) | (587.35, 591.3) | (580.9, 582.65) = -0.135 nm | 25.6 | 26.5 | 23.2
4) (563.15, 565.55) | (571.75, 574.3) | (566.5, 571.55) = 0.154 nm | 25.4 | 25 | 26.1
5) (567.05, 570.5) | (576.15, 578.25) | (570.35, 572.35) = 0.042 nm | 25.1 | 24.7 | 25.4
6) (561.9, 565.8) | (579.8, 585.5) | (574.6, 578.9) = 0.070 nm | 25.6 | 25.6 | 26.2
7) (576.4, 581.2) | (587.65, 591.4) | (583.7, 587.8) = -0.346 nm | 25.4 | 25.9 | 23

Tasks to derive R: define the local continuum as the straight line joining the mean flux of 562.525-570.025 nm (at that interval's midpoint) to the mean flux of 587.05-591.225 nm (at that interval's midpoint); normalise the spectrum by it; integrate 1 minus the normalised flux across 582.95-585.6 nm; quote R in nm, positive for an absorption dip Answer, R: -0.264 nm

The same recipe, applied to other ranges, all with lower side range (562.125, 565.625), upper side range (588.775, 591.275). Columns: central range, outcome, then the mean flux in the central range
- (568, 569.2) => 0.01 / 24.7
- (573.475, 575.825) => -0.20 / 26.2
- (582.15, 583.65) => -0.18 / 26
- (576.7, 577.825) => -0.09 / 25.7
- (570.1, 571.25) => 0.05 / 23.7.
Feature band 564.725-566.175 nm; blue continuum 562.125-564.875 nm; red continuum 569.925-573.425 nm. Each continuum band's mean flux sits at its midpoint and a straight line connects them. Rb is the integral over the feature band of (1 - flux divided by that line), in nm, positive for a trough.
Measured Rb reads 0.02 nm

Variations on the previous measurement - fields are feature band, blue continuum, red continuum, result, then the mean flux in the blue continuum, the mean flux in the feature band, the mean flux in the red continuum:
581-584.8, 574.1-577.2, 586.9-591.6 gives -0.23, 25.9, 26.2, 23.6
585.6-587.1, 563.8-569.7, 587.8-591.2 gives -0.13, 25.3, 25.2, 22.8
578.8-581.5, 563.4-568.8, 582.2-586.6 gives 0.02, 25.4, 25.6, 25.9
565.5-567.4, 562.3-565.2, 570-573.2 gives -0.02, 25.5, 25.6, 24.9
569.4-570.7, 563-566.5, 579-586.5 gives 0.04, 25.3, 24.7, 25.9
